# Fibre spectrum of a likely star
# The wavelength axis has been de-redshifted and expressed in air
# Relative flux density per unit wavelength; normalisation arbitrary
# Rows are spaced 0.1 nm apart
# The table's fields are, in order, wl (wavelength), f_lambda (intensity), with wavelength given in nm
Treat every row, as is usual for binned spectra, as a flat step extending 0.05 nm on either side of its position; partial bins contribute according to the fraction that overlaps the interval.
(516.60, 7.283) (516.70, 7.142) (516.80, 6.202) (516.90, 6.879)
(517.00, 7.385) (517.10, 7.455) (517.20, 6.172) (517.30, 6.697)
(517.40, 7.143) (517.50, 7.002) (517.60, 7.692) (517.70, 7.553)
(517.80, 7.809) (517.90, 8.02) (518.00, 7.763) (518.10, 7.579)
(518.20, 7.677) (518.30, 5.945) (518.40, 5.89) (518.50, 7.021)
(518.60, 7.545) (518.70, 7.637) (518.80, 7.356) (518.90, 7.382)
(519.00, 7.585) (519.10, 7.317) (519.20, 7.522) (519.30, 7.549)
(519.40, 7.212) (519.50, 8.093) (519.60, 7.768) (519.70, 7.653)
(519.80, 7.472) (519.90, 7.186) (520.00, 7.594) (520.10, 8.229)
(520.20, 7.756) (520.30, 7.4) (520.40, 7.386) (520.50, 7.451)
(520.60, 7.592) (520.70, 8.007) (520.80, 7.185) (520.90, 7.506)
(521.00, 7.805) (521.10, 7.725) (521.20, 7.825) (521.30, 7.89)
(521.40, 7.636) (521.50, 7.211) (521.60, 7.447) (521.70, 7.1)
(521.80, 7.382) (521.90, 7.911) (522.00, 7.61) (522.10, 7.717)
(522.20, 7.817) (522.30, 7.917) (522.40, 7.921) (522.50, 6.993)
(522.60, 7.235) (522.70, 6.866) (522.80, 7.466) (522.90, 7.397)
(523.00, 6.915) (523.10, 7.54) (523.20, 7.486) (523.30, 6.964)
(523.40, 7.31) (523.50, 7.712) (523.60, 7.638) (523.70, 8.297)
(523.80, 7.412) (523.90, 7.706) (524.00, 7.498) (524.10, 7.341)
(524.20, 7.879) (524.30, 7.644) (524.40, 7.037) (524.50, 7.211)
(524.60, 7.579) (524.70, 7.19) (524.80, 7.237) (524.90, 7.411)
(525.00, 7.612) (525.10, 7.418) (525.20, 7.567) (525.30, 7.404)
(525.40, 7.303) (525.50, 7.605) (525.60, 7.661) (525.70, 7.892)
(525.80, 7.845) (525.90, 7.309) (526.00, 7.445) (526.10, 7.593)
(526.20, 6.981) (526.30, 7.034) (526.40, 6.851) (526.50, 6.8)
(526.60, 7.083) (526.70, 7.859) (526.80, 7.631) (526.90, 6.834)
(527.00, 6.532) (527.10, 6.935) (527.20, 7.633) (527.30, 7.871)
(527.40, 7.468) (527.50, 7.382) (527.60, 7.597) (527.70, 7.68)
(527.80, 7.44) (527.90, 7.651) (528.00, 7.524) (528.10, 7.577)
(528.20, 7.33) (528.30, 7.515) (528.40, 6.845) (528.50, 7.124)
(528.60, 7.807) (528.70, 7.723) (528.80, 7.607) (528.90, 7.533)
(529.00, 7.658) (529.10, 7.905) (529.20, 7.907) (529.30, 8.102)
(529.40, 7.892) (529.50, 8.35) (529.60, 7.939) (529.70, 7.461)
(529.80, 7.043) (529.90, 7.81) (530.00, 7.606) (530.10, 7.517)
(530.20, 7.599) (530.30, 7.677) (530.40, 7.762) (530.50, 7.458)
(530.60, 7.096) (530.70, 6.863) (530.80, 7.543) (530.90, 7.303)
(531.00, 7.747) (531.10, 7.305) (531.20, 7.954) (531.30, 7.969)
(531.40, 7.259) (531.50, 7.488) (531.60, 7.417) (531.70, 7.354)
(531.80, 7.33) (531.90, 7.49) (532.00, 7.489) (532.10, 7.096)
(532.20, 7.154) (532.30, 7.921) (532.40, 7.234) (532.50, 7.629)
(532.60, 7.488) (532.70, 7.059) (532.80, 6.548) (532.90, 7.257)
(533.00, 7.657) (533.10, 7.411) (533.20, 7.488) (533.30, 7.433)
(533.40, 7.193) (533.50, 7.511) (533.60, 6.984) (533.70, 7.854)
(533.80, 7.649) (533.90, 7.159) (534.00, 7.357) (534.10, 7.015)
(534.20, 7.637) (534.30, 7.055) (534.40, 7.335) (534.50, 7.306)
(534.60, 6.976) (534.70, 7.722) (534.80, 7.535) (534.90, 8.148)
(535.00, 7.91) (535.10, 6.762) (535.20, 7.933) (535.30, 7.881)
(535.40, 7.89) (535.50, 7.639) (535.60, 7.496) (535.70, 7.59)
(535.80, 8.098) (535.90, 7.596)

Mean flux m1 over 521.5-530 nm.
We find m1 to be 7.48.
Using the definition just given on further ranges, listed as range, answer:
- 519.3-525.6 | 7.52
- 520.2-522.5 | 7.6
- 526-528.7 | 7.34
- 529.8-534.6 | 7.41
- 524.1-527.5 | 7.37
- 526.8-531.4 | 7.53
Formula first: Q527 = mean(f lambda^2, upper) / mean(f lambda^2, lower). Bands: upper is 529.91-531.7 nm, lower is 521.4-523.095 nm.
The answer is 1.0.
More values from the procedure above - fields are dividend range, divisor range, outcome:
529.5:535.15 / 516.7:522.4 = 1.05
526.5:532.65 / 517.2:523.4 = 1.04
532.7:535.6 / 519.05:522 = 1.03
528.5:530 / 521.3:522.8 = 1.06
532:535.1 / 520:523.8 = 1.02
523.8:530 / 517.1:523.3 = 1.03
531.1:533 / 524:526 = 1.02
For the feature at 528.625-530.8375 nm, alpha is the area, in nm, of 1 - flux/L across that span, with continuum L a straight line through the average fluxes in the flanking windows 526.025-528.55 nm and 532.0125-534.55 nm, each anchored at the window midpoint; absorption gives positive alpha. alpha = -0.10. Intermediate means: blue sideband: 7.31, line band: 7.64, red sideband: 7.34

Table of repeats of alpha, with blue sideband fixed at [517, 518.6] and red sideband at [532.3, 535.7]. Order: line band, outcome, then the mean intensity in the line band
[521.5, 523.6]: -0.05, 7.43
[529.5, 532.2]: -0.04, 7.49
